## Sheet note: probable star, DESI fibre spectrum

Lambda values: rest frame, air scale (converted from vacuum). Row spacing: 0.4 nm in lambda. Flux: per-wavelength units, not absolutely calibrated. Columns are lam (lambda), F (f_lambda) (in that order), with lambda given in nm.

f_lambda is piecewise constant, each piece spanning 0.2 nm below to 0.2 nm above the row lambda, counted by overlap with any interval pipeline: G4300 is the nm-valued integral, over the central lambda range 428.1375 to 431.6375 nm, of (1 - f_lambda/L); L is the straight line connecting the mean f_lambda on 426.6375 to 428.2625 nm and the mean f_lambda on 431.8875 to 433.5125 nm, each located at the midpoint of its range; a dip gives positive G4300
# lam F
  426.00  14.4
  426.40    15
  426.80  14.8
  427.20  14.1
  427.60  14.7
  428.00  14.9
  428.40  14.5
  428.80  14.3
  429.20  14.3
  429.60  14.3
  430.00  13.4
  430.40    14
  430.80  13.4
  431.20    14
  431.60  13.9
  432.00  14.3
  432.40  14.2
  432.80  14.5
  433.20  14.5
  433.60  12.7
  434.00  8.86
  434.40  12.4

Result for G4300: 0.10 nm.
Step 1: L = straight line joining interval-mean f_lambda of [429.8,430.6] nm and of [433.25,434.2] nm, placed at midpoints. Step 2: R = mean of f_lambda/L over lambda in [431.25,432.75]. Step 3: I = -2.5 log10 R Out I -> -0.14 mag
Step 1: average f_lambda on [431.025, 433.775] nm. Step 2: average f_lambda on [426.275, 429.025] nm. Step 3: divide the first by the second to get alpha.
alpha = 1.0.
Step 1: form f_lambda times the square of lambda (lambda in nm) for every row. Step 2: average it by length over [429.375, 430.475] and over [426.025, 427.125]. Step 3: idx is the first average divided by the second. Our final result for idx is 1.0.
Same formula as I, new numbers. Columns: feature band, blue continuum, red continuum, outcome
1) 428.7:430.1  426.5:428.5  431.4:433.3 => 0.03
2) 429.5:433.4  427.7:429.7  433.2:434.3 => -0.09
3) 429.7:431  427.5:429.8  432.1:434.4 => 0.02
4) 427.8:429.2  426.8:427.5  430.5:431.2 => -0.03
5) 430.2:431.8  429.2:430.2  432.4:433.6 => 0.02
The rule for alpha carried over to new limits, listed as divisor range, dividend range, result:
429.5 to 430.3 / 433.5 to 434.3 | 0.78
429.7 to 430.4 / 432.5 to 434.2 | 0.93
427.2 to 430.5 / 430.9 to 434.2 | 0.94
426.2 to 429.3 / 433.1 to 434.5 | 0.82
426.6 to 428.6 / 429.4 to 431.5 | 0.95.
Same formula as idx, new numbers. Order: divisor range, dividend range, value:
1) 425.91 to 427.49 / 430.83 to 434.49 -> 0.94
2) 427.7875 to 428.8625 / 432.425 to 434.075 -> 0.92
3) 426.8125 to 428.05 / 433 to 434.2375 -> 0.85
